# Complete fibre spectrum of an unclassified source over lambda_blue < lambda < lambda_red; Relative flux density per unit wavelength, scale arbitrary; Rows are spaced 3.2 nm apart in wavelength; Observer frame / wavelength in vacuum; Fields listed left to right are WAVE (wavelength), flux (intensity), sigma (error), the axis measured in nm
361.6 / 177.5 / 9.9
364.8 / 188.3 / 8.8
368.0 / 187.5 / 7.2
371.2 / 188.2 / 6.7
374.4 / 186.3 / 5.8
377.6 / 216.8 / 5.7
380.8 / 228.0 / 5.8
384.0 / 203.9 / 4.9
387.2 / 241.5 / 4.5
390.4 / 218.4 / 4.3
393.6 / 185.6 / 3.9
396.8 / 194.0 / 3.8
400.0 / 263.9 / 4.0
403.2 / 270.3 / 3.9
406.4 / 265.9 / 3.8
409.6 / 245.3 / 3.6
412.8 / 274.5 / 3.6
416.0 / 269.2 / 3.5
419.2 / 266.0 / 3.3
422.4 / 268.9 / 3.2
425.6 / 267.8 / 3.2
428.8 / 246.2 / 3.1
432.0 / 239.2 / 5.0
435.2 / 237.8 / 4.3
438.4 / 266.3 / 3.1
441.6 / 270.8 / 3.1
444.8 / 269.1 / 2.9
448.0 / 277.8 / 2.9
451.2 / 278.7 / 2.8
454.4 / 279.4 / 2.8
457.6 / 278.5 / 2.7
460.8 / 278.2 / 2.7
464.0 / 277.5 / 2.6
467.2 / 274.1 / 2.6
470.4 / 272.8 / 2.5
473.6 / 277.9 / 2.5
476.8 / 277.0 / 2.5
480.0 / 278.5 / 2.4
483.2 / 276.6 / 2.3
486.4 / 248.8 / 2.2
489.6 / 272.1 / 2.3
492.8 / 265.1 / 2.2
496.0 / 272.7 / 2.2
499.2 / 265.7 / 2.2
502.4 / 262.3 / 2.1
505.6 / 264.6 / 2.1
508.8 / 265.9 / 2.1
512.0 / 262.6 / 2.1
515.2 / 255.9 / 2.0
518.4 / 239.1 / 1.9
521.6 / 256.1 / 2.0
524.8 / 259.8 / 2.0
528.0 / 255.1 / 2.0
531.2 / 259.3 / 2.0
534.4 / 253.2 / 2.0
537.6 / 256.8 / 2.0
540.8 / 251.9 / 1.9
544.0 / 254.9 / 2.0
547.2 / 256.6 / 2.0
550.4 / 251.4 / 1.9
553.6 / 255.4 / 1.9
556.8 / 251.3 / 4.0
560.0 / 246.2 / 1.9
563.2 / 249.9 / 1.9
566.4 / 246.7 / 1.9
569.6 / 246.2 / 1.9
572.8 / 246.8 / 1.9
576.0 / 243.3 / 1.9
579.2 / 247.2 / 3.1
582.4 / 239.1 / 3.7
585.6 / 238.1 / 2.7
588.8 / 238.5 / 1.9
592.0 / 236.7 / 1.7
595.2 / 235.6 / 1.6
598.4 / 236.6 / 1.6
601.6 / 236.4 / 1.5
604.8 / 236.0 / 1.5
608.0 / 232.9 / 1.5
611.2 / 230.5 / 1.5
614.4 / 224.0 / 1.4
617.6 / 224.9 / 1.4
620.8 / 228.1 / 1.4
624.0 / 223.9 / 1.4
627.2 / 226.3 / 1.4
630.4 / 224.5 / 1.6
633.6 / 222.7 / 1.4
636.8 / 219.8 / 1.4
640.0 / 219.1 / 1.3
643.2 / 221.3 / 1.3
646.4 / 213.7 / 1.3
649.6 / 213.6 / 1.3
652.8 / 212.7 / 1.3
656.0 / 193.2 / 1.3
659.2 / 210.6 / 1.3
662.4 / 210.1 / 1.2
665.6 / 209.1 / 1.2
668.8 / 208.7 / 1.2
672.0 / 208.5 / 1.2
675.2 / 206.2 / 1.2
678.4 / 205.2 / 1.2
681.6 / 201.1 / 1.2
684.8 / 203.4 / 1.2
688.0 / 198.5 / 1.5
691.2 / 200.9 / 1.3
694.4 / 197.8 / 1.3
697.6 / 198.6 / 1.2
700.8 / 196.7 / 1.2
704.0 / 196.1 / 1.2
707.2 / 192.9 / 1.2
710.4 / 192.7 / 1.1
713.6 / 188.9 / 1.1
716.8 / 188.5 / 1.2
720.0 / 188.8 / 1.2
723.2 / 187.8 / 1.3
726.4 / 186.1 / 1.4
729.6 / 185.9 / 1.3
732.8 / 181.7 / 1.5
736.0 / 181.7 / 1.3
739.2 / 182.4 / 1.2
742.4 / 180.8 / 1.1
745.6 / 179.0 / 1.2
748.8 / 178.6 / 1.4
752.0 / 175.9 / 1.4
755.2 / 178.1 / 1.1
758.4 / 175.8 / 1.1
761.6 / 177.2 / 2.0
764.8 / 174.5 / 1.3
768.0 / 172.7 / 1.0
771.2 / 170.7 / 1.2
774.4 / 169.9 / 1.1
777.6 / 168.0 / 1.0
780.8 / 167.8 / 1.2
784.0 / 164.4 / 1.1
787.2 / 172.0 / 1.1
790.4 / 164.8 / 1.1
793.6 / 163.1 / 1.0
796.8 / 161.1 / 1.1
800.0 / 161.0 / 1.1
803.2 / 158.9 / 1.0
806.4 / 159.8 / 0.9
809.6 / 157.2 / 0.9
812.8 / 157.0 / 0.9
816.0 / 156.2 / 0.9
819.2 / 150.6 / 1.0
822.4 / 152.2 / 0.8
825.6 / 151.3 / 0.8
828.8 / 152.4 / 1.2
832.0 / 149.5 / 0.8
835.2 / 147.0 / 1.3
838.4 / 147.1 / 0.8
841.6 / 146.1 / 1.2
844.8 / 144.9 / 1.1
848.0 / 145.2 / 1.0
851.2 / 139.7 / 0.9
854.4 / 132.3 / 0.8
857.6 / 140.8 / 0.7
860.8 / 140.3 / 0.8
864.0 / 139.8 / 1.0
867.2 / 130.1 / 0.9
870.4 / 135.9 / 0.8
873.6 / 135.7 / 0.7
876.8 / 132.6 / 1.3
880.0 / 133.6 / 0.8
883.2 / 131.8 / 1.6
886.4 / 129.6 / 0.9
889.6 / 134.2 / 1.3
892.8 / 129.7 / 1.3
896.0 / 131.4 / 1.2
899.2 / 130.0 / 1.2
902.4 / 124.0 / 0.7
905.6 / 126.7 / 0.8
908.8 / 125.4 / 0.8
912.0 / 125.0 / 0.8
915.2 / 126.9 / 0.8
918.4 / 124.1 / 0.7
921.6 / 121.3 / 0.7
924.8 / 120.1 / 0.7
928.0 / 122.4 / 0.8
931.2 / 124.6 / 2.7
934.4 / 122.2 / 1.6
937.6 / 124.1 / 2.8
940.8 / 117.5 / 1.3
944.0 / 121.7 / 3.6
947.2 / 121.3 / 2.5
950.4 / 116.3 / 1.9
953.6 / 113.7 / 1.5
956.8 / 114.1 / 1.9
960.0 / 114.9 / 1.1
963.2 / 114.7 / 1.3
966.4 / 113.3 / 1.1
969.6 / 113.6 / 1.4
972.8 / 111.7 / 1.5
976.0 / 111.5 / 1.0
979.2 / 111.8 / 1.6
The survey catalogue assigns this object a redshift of 0.00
